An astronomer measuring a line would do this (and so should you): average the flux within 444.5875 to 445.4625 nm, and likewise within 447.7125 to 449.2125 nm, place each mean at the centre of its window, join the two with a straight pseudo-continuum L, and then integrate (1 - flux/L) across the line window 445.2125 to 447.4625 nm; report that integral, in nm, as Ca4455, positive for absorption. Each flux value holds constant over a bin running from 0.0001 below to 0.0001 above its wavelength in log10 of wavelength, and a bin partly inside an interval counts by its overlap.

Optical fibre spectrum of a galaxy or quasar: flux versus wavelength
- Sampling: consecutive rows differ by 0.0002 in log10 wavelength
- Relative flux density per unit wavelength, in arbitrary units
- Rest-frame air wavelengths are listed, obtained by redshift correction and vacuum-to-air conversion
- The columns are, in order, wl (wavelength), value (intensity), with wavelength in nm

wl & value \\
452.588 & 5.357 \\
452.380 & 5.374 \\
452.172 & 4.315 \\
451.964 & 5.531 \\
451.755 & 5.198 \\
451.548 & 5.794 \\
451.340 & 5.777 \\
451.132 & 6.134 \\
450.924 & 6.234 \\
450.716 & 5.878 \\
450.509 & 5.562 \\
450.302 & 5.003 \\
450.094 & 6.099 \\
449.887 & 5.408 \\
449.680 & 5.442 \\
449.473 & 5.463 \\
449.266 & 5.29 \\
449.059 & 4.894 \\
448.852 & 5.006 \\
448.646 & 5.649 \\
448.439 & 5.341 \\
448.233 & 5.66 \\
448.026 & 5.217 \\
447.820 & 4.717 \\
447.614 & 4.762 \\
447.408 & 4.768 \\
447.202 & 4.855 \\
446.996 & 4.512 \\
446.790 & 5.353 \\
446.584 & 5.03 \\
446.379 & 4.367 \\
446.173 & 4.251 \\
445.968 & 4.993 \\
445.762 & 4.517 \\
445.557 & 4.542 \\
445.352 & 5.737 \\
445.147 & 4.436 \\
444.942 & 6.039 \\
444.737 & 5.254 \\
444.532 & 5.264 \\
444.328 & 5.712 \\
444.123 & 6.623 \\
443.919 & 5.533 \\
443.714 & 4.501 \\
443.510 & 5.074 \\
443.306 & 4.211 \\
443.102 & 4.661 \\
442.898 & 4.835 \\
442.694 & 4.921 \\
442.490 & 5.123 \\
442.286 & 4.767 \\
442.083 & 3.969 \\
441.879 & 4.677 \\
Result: 0.21 nm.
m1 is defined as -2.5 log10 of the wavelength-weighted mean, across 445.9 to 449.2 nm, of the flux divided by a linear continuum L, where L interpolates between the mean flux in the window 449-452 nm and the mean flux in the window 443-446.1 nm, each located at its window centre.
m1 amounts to 0.084 mag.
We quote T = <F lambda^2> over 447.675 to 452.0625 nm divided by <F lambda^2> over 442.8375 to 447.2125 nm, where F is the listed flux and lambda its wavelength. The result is 1.1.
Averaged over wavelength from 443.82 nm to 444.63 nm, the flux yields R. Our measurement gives 5.79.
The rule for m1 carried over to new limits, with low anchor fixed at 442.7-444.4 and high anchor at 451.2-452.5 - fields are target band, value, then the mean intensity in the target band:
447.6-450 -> 0.00 mag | 5.26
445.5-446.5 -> 0.14 mag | 4.54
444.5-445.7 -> 0.00 mag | 5.19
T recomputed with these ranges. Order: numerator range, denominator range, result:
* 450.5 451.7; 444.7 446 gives 1.19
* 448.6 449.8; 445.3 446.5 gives 1.14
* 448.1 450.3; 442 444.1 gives 1.15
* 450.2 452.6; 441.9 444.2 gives 1.17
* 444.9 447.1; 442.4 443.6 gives 1.03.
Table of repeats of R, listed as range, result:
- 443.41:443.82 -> 4.79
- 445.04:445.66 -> 4.92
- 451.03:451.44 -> 5.95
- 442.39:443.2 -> 4.88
